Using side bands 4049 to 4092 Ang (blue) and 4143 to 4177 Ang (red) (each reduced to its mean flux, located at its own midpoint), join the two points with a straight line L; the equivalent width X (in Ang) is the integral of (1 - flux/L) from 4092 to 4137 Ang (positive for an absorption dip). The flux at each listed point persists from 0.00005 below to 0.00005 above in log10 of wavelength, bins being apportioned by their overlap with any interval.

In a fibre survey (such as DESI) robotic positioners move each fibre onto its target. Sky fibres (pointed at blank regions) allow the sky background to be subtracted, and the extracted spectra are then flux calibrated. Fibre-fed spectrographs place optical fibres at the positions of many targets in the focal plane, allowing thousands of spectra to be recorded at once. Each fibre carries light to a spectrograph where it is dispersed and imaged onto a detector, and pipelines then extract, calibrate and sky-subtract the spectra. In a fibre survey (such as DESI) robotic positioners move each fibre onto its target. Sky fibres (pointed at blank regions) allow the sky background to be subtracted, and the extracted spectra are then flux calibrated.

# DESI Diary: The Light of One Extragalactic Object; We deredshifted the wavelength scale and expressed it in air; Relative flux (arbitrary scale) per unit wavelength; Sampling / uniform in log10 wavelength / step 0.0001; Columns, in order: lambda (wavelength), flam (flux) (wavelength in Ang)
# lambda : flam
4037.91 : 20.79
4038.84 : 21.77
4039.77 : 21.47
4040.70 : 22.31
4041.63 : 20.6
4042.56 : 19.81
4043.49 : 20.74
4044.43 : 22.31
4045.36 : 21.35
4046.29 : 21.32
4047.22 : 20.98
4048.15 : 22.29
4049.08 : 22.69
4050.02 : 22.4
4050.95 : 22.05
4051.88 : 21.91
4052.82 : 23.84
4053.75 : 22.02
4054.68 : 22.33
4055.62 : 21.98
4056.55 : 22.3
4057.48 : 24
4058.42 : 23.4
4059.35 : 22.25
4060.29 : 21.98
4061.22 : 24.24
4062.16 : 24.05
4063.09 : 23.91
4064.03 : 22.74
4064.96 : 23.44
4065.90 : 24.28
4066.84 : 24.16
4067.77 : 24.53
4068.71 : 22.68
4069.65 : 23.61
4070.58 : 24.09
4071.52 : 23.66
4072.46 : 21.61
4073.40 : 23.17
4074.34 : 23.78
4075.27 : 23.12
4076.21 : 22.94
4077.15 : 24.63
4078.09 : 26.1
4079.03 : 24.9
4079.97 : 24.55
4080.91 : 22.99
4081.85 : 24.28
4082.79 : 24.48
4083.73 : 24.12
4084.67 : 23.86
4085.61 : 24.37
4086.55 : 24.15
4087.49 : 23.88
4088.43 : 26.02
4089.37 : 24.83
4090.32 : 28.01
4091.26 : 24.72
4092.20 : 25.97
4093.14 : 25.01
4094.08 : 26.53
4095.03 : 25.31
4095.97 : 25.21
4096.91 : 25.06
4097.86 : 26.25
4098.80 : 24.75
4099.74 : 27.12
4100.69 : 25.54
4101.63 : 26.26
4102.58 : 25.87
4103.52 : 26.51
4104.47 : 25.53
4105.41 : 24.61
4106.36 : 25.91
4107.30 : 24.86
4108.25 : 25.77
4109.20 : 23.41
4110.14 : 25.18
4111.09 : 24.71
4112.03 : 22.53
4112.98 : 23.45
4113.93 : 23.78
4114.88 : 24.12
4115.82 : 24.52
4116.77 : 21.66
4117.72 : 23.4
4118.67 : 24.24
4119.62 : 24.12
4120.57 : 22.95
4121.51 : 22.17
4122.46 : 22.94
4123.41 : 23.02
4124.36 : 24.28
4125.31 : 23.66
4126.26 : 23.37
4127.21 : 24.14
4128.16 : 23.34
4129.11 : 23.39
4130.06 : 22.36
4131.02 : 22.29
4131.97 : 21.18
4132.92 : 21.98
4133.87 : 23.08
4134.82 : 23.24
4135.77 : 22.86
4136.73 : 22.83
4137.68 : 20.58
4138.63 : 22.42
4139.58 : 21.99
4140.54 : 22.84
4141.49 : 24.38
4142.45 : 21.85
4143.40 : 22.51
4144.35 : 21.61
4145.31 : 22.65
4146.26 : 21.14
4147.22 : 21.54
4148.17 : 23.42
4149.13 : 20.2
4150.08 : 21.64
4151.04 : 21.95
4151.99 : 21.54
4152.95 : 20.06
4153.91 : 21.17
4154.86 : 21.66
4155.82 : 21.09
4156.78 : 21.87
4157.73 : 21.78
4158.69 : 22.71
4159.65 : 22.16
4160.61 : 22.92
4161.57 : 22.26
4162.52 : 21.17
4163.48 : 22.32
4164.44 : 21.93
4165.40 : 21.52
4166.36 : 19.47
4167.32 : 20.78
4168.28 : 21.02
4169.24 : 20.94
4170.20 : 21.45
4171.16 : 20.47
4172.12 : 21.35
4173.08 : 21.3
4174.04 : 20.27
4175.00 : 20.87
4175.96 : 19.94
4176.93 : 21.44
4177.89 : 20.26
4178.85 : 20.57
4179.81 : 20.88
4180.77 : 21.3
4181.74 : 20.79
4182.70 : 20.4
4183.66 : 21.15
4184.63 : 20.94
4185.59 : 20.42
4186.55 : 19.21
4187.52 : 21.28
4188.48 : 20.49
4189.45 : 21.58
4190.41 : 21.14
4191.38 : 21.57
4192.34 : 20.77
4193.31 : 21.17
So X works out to -3.1 Ang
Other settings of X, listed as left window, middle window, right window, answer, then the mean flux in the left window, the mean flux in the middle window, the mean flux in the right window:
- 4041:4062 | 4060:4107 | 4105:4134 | -3.7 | 22.2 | 24.6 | 23.6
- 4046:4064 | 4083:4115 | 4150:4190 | -4.4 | 22.6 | 25.1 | 21.1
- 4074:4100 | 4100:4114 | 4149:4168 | -0.6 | 24.9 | 25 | 21.5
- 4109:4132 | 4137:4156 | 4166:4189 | 0.3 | 23.4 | 21.8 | 20.7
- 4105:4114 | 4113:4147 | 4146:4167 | 0.5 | 24.4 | 22.9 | 21.6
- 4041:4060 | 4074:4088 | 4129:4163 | -1.3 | 22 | 24.2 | 22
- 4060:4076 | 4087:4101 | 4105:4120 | -1.0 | 23.5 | 25.6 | 24.1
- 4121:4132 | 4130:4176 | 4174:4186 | 0.4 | 23.1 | 21.7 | 20.7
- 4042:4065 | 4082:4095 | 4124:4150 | -1.5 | 22.4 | 25.1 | 22.5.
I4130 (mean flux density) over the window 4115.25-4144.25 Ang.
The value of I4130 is 22.9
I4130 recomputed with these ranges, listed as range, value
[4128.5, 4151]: 22.3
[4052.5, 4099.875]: 24.1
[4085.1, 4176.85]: 23.1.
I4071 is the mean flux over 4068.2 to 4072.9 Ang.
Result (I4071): 23.1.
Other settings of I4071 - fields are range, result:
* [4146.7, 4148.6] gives 22.4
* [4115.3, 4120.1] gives 23.6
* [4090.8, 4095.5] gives 25.5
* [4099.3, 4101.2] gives 26.3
